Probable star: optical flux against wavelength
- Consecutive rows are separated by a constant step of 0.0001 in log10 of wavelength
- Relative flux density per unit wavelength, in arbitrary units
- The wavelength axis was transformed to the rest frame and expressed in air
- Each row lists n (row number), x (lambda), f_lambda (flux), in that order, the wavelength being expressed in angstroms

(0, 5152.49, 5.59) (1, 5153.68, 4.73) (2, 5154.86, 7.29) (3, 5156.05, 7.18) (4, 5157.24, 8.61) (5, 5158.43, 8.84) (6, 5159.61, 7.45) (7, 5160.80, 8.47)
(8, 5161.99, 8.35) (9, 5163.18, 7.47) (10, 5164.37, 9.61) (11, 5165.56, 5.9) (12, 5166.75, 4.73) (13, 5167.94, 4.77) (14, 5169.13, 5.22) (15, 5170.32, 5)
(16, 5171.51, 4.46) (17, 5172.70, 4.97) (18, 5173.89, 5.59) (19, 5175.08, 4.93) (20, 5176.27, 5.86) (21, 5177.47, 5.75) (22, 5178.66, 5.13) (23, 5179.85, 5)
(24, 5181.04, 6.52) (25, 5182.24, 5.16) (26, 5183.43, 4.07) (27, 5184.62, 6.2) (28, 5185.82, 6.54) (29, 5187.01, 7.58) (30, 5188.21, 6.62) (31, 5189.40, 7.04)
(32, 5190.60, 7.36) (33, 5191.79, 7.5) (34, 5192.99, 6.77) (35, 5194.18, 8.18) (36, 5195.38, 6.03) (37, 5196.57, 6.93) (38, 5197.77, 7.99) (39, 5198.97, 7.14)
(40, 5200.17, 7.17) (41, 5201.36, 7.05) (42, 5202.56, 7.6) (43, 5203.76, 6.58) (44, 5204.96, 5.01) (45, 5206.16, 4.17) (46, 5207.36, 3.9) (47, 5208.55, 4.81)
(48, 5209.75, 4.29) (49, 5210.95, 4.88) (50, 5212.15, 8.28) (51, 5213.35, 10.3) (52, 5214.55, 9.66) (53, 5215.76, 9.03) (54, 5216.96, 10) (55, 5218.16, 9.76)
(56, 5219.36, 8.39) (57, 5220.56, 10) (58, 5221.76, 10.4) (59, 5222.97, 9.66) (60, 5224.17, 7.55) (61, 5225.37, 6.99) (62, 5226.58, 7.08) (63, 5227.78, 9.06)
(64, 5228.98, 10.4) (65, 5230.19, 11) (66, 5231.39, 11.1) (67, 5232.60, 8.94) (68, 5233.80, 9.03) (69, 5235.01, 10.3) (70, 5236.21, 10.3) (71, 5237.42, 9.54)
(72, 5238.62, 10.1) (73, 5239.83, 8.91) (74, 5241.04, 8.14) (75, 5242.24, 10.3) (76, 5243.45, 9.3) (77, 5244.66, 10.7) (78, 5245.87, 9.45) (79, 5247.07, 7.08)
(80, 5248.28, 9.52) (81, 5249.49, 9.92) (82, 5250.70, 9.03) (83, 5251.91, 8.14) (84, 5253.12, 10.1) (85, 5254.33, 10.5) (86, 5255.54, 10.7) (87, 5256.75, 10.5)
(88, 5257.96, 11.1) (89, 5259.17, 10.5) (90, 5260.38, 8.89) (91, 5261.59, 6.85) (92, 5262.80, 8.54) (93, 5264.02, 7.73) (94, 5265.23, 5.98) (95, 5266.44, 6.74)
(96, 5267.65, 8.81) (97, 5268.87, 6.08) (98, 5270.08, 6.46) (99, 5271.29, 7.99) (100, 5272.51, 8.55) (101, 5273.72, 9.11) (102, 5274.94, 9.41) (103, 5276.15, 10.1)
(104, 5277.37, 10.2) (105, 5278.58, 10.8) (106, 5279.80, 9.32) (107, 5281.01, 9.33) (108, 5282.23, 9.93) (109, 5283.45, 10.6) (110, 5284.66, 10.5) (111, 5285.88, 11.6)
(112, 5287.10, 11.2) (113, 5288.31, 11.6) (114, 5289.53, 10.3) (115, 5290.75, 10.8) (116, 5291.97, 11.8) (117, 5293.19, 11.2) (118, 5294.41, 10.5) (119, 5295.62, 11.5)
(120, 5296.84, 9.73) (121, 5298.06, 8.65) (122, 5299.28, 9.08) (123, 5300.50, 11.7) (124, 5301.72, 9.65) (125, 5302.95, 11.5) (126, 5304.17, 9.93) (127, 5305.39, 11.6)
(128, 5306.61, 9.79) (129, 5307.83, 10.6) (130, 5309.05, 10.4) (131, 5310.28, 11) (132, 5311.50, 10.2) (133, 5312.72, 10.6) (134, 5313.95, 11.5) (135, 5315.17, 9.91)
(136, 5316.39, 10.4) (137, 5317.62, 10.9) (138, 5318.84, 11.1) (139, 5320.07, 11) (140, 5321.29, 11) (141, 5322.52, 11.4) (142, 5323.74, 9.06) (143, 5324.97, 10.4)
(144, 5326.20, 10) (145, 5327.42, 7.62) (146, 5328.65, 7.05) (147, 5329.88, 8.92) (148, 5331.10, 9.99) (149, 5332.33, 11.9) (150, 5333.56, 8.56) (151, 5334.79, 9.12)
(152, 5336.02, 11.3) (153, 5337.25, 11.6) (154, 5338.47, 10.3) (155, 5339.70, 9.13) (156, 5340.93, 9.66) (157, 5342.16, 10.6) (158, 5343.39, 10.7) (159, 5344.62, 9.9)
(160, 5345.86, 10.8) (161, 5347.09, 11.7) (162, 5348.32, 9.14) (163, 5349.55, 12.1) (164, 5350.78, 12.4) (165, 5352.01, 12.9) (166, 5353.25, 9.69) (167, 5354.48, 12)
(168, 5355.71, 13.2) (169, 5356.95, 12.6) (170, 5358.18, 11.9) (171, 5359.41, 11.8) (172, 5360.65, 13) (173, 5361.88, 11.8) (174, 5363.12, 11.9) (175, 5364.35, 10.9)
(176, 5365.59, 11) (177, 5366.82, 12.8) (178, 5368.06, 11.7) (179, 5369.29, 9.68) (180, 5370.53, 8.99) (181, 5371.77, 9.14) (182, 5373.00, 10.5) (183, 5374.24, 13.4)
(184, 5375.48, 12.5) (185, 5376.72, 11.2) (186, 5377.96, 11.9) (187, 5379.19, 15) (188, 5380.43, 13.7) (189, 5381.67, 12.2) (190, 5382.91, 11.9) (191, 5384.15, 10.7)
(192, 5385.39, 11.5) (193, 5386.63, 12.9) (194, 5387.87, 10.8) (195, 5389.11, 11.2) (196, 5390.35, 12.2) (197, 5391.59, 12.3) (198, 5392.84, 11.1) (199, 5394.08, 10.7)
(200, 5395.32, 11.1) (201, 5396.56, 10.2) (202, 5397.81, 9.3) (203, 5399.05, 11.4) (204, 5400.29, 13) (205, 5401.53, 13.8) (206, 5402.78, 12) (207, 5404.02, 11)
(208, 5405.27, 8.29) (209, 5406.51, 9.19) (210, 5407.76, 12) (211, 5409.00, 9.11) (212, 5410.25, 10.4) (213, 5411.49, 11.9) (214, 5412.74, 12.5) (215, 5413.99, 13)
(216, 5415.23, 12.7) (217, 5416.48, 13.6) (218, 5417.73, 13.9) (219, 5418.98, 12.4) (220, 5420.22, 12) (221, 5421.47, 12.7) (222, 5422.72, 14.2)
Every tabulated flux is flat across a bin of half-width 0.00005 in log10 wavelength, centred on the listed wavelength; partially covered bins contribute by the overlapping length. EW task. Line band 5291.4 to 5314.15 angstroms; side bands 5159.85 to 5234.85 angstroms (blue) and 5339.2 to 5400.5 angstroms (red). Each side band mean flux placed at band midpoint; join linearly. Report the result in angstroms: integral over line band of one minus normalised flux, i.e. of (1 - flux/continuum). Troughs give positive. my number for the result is -1.9 angstroms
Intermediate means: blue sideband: 7.14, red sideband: 11.4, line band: 10.6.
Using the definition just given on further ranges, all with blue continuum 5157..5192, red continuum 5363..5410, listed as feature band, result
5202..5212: 2.5 angstroms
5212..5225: -3.5 angstroms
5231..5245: -3.3 angstroms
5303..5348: -1.7 angstroms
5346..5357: -1.2 angstroms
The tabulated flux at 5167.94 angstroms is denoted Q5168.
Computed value 4.77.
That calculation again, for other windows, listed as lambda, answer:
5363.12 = 11.9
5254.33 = 10.5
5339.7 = 9.13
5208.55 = 4.81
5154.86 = 7.29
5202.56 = 7.6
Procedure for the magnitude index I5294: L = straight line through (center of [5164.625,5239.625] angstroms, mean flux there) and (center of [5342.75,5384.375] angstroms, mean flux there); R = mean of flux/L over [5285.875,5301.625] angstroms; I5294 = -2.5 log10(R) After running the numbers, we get -0.10 mag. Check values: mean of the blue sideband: 7.24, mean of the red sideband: 11.6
